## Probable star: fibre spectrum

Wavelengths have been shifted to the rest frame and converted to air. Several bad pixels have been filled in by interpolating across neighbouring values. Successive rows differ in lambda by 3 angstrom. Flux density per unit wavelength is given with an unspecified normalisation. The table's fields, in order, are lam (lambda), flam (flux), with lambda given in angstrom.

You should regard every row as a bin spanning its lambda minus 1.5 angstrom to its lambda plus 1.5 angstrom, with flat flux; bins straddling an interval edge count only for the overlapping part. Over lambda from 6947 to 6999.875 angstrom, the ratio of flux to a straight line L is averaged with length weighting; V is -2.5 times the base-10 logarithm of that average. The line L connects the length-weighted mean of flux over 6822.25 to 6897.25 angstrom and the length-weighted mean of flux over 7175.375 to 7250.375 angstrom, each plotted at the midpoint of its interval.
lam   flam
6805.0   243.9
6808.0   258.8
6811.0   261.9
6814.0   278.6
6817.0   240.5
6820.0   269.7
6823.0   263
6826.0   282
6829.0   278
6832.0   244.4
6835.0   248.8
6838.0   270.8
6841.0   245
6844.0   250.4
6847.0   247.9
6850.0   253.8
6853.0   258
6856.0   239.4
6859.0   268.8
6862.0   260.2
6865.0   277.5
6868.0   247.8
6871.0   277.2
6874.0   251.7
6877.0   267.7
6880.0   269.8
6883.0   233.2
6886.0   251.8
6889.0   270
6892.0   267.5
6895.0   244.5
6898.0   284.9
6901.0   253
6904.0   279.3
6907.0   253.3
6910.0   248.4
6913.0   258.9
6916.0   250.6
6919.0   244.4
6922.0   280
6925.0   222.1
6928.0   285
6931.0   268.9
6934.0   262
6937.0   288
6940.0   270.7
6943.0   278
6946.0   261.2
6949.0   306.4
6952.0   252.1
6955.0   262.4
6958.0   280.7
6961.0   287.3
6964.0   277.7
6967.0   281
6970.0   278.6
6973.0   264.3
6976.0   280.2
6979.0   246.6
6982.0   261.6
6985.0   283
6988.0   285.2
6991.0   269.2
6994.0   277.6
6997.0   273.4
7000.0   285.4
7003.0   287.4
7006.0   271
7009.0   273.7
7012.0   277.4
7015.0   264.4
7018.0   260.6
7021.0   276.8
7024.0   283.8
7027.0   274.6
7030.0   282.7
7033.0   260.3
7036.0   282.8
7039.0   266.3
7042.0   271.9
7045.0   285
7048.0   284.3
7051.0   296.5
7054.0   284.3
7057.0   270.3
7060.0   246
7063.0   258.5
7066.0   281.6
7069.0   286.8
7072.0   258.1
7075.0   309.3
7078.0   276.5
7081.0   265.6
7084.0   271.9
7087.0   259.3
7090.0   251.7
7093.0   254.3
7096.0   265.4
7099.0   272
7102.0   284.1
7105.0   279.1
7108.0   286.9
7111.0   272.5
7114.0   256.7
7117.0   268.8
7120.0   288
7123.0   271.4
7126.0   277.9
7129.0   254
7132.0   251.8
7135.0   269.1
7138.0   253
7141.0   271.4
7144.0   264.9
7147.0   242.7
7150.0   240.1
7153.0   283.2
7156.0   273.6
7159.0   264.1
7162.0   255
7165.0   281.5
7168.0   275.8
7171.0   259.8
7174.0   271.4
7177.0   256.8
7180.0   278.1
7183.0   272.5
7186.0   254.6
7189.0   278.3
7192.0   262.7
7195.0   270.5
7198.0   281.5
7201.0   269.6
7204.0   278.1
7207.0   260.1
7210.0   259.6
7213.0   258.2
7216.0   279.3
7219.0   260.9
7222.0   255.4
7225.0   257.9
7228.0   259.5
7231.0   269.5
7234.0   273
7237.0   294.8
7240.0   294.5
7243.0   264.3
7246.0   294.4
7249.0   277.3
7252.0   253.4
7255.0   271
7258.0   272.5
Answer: -0.05 mag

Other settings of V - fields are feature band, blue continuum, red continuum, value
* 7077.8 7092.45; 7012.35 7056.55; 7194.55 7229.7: 0.041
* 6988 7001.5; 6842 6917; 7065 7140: -0.050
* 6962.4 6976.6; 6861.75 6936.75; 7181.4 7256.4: -0.054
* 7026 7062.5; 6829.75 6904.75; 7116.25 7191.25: -0.047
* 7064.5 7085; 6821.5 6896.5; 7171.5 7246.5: -0.053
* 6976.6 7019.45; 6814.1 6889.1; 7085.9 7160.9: -0.040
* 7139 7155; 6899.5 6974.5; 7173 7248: 0.037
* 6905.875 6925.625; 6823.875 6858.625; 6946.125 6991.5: 0.061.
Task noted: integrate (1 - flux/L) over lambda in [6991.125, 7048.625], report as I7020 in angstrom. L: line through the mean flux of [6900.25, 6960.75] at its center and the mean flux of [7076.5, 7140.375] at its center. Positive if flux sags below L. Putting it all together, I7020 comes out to -1.8 angstrom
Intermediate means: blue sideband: 266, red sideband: 268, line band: 275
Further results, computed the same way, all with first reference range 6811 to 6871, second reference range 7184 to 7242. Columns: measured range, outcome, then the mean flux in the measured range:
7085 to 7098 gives 0.4 angstrom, 259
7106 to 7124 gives -0.5 angstrom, 274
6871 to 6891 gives 0.1 angstrom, 259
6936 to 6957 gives -0.9 angstrom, 274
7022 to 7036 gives -0.6 angstrom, 276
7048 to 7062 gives -0.5 angstrom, 275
